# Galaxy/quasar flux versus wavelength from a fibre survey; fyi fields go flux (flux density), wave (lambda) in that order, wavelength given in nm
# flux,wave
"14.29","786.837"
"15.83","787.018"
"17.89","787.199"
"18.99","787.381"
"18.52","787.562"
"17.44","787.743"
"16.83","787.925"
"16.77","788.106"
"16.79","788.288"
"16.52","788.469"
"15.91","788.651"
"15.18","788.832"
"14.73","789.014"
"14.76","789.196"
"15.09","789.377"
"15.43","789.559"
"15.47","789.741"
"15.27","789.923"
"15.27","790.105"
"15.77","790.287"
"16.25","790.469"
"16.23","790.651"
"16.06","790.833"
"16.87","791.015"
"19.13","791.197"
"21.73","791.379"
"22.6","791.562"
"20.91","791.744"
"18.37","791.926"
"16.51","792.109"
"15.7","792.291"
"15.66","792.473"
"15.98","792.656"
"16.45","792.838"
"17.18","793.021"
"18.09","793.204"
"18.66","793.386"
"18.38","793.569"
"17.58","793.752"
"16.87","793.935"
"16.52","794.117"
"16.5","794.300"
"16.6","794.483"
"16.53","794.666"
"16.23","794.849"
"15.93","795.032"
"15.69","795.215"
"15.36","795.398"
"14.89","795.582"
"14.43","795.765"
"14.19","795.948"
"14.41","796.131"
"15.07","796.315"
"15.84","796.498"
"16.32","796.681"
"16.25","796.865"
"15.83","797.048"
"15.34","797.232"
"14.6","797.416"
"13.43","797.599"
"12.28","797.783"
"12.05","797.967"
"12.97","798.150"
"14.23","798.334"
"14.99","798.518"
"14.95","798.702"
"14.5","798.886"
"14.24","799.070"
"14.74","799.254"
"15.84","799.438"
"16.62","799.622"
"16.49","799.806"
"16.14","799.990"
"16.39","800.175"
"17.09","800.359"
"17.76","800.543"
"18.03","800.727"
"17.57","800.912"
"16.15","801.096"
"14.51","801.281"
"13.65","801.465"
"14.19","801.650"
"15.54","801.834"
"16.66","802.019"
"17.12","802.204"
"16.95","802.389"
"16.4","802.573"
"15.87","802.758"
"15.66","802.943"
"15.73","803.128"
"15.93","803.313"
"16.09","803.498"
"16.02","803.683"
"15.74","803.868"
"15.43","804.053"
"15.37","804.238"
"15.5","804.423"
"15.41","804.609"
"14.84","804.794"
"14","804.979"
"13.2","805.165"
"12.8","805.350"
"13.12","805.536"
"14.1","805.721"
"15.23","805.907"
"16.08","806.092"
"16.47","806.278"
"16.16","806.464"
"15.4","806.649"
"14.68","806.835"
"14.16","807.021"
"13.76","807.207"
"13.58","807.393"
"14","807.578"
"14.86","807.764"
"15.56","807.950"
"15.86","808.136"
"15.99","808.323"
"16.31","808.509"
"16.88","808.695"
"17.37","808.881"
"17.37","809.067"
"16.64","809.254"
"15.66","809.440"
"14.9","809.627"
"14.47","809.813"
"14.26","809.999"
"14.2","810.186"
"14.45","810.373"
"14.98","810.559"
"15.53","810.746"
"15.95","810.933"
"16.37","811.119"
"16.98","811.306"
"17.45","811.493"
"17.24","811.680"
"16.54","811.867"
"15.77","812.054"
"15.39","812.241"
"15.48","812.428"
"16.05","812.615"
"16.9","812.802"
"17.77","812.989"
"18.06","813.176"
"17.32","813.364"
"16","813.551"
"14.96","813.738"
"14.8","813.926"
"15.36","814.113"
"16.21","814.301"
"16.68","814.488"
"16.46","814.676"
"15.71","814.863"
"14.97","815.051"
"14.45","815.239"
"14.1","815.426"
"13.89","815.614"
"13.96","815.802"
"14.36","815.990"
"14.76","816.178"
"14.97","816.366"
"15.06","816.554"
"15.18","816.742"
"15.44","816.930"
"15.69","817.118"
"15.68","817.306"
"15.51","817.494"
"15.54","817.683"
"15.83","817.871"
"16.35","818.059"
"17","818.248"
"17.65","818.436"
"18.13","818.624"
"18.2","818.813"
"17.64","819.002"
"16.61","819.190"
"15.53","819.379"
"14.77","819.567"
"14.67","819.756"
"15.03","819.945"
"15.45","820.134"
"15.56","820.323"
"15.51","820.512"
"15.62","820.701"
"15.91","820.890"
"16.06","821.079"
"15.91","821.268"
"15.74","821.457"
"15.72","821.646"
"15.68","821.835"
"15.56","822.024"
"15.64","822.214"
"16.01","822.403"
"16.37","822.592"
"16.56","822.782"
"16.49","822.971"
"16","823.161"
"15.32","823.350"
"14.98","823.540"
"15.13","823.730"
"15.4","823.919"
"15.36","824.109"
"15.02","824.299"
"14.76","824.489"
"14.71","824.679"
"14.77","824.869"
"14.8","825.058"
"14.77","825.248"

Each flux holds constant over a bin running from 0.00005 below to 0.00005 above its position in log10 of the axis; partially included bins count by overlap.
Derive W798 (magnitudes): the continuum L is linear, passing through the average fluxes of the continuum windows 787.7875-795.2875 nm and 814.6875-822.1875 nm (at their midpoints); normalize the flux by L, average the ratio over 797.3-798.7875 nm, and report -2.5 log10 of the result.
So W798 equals 0.20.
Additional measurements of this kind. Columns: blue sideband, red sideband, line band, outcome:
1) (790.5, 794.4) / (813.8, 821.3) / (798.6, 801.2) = 0.06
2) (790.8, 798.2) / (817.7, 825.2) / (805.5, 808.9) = 0.06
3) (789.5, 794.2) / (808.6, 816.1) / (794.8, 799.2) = 0.15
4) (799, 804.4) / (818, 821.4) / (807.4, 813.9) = 0.01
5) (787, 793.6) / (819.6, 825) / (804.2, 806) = 0.14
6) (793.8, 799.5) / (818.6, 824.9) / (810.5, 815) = -0.05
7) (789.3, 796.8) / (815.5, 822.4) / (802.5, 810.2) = 0.06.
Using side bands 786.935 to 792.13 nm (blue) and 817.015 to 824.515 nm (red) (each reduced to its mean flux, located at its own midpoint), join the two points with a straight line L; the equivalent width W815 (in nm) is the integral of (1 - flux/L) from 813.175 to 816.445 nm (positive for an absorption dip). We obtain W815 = 0.162 nm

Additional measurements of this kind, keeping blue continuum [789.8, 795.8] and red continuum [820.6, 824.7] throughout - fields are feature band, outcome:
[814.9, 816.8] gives 0.16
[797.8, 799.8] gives 0.26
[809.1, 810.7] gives 0.12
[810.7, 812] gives -0.04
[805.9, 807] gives 0.05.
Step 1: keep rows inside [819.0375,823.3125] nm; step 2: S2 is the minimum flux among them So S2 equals 14.67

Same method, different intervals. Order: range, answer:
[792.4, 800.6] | 12.05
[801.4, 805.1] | 13.65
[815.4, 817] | 13.89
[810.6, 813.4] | 15.39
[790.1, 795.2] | 15.27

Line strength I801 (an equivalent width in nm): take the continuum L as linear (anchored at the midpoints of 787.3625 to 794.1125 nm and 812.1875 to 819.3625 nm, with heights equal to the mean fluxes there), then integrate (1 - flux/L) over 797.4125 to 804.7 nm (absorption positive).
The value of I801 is 0.47 nm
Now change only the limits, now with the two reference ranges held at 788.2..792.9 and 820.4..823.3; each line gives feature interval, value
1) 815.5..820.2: 0.09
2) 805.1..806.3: 0.15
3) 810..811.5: 0.06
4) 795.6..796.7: 0.11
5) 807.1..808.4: 0.12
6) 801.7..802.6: 0.00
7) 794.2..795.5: 0.04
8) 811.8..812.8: 0.01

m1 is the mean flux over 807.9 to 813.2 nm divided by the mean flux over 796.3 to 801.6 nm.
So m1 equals 1.0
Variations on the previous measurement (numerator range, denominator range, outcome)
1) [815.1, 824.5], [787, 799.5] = 0.97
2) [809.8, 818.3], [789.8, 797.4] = 0.94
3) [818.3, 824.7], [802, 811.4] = 1.03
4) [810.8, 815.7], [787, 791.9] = 0.94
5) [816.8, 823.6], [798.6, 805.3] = 1.02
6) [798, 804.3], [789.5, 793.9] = 0.91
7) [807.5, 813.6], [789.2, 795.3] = 0.94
